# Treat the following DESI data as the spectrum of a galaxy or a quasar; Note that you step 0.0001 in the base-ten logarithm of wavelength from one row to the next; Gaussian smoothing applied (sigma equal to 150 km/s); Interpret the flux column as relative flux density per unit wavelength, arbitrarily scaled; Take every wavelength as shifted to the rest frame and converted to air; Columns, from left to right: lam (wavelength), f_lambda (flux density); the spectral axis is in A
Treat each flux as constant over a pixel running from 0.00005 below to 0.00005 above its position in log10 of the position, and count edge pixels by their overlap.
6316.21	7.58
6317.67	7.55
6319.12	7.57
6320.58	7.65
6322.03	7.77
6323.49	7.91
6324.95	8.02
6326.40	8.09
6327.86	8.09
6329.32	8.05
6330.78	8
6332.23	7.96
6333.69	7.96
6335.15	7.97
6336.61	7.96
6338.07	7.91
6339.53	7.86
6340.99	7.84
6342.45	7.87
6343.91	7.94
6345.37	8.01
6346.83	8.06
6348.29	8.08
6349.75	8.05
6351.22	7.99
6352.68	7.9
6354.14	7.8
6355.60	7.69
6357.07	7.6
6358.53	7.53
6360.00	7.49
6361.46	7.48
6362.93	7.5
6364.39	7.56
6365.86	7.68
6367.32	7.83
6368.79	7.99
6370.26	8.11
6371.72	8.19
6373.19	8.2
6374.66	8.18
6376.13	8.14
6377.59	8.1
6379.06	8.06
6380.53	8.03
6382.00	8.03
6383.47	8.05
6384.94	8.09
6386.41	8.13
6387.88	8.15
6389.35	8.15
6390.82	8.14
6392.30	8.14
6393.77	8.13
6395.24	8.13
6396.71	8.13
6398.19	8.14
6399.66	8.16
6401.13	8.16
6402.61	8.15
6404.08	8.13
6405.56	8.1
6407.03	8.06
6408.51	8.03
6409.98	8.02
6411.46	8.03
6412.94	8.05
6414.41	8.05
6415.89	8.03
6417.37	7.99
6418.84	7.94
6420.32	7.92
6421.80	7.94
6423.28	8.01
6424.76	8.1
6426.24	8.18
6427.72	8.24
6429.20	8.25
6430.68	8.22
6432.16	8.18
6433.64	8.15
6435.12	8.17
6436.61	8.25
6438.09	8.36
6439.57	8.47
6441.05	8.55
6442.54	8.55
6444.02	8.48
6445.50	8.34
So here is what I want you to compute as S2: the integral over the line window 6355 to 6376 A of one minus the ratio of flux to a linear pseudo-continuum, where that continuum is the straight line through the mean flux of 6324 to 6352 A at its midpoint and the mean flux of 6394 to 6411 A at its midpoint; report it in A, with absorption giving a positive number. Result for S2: 0.6 A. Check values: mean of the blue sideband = 7.98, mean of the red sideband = 8.11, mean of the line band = 7.8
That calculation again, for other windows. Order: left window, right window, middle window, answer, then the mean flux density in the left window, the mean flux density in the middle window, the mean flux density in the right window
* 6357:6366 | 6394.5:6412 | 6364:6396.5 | -1.13 A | 7.54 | 8.06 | 8.1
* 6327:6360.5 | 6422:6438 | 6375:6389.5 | -0.13 A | 7.9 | 8.1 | 8.17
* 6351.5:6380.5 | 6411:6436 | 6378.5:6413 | -0.55 A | 7.85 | 8.1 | 8.09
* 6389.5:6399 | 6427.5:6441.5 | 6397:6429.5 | 0.51 A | 8.13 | 8.07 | 8.28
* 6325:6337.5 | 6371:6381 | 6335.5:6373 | 1.06 A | 8.01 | 7.84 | 8.13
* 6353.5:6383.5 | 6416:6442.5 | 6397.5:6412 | -0.09 A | 7.86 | 8.1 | 8.18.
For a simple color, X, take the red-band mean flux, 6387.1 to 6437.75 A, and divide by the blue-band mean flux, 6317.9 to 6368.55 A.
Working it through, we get 1.0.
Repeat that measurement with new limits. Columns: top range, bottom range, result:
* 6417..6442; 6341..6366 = 1.05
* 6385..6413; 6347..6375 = 1.04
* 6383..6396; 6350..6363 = 1.06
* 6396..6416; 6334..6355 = 1.02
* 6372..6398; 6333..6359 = 1.03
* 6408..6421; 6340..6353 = 1.00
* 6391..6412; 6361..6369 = 1.06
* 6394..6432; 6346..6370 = 1.04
